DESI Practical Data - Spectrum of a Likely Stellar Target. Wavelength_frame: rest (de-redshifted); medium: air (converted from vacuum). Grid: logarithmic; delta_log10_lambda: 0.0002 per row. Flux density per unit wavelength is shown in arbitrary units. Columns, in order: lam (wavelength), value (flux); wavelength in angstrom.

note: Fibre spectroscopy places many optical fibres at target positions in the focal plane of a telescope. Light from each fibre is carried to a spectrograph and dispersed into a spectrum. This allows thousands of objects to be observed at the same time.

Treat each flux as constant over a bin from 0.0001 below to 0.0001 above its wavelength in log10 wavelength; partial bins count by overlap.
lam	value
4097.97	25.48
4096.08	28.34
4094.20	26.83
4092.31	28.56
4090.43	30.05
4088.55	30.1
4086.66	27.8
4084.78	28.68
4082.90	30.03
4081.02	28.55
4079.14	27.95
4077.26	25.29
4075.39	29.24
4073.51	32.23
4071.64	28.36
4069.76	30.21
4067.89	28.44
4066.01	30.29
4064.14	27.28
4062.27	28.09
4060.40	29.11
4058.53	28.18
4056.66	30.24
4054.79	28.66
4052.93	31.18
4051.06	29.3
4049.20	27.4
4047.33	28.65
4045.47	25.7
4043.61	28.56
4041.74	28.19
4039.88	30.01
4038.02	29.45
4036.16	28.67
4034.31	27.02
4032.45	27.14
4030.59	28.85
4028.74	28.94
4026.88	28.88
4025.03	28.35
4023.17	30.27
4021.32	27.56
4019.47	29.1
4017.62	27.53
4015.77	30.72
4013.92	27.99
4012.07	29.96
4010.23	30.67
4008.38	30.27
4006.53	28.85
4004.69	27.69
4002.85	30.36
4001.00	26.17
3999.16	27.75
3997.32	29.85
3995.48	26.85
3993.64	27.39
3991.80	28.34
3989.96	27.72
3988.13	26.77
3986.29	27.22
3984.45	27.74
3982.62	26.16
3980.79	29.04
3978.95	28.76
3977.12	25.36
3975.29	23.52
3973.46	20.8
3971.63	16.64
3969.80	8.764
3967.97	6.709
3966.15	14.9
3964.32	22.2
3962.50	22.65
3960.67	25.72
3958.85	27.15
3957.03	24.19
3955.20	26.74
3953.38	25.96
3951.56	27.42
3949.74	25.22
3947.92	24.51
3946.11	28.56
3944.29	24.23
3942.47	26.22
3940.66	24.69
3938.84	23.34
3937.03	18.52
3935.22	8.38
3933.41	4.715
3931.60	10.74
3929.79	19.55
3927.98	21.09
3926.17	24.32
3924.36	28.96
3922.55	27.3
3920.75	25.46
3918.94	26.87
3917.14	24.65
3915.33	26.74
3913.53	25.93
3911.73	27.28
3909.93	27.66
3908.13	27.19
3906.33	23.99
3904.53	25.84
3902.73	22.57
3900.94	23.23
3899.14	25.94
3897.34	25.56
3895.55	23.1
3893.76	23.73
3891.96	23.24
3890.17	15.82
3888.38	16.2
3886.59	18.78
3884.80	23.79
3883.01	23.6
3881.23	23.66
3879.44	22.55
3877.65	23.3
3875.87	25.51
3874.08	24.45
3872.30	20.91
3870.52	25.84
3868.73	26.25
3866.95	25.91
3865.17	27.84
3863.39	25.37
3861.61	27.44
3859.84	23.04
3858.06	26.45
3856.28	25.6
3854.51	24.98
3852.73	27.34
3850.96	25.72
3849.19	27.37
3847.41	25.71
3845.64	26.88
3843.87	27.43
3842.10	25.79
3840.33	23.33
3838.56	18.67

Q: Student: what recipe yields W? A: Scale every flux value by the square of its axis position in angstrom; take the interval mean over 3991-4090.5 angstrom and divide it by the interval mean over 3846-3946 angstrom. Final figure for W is 1.3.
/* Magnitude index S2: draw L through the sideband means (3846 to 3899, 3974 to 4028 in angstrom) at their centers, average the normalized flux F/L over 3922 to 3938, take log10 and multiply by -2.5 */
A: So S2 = 0.395 mag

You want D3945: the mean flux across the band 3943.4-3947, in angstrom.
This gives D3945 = 26.4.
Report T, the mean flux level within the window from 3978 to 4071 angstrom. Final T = 28.5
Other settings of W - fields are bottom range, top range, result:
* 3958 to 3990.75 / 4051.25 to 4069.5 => 1.34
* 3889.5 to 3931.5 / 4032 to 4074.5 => 1.27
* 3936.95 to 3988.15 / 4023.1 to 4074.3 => 1.28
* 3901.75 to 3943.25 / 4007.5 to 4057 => 1.34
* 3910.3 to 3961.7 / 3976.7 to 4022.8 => 1.25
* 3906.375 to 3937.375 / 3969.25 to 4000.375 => 1.19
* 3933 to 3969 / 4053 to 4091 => 1.41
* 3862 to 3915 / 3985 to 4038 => 1.26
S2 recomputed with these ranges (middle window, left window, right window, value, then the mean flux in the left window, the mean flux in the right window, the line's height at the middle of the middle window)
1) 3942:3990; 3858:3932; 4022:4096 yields 0.106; 24.1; 28.7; 26.1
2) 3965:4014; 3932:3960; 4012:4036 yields 0.035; 22.5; 28.6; 25.9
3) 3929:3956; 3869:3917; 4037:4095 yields 0.187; 23.8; 28.8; 25.2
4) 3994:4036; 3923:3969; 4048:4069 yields -0.104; 21.5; 28.9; 26.1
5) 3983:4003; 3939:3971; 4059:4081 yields -0.126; 22.6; 28.8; 24.7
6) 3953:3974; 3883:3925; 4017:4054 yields 0.290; 24.3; 28.6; 26.2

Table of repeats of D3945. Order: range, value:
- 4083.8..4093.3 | 29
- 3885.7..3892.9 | 18.5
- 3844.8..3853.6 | 26.6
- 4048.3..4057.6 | 29.4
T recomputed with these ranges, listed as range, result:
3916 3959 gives 22.8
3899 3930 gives 25.4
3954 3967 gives 23.5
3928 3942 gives 16.4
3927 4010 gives 23.5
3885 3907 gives 22.4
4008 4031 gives 29.1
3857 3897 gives 23.5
